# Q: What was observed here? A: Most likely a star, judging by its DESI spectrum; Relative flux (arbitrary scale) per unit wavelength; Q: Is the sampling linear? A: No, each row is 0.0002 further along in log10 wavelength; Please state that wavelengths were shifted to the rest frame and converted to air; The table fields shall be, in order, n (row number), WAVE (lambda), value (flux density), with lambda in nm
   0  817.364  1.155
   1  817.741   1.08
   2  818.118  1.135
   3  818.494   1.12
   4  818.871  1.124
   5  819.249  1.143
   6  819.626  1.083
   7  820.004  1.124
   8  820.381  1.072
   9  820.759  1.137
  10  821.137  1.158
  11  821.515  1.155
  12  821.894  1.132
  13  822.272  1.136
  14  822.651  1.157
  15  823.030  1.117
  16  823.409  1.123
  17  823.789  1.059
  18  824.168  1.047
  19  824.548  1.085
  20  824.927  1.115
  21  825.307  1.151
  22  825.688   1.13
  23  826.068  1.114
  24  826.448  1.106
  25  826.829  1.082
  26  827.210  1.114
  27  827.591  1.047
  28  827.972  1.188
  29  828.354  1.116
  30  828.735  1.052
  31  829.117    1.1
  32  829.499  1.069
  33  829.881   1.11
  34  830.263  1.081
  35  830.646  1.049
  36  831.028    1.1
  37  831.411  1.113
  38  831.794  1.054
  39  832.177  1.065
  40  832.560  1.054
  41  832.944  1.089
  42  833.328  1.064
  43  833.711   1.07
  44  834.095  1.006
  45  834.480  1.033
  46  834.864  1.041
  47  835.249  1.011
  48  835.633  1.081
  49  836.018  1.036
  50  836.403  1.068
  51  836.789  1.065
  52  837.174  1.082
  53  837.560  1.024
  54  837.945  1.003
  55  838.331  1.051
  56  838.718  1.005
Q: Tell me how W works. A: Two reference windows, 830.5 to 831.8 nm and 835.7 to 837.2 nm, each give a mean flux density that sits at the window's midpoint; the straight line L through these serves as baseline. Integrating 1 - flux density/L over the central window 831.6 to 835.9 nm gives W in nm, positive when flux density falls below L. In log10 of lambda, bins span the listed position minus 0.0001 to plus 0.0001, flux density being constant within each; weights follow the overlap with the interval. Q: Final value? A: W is 0.09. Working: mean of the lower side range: 1.08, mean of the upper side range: 1.06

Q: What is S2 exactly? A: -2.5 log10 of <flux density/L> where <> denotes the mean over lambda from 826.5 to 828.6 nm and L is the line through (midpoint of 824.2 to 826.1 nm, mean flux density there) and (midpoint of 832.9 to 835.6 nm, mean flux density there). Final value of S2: -0.01 mag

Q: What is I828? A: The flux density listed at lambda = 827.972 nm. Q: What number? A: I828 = 1.188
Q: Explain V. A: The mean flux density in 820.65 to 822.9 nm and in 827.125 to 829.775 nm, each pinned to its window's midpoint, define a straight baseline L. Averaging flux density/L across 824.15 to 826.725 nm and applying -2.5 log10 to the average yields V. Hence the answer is 0.01 mag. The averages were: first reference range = 1.15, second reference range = 1.1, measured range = 1.11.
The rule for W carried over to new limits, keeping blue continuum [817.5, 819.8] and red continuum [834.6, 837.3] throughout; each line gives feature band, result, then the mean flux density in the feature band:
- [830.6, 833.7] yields -0.02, 1.07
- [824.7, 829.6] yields -0.10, 1.11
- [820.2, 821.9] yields -0.04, 1.13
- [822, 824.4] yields -0.02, 1.11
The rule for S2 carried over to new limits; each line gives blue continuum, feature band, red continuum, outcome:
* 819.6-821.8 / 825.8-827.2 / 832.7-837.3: -0.008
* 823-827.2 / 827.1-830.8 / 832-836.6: -0.011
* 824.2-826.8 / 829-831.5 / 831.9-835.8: -0.011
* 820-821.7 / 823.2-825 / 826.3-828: 0.030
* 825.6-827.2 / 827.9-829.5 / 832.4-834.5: -0.013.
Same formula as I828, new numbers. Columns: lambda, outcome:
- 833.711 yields 1.07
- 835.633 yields 1.081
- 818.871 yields 1.124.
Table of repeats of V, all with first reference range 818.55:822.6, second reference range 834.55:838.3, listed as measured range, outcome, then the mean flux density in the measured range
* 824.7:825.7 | -0.026 mag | 1.13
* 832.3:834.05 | -0.002 mag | 1.06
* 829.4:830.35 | -0.010 mag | 1.09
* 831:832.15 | -0.013 mag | 1.08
